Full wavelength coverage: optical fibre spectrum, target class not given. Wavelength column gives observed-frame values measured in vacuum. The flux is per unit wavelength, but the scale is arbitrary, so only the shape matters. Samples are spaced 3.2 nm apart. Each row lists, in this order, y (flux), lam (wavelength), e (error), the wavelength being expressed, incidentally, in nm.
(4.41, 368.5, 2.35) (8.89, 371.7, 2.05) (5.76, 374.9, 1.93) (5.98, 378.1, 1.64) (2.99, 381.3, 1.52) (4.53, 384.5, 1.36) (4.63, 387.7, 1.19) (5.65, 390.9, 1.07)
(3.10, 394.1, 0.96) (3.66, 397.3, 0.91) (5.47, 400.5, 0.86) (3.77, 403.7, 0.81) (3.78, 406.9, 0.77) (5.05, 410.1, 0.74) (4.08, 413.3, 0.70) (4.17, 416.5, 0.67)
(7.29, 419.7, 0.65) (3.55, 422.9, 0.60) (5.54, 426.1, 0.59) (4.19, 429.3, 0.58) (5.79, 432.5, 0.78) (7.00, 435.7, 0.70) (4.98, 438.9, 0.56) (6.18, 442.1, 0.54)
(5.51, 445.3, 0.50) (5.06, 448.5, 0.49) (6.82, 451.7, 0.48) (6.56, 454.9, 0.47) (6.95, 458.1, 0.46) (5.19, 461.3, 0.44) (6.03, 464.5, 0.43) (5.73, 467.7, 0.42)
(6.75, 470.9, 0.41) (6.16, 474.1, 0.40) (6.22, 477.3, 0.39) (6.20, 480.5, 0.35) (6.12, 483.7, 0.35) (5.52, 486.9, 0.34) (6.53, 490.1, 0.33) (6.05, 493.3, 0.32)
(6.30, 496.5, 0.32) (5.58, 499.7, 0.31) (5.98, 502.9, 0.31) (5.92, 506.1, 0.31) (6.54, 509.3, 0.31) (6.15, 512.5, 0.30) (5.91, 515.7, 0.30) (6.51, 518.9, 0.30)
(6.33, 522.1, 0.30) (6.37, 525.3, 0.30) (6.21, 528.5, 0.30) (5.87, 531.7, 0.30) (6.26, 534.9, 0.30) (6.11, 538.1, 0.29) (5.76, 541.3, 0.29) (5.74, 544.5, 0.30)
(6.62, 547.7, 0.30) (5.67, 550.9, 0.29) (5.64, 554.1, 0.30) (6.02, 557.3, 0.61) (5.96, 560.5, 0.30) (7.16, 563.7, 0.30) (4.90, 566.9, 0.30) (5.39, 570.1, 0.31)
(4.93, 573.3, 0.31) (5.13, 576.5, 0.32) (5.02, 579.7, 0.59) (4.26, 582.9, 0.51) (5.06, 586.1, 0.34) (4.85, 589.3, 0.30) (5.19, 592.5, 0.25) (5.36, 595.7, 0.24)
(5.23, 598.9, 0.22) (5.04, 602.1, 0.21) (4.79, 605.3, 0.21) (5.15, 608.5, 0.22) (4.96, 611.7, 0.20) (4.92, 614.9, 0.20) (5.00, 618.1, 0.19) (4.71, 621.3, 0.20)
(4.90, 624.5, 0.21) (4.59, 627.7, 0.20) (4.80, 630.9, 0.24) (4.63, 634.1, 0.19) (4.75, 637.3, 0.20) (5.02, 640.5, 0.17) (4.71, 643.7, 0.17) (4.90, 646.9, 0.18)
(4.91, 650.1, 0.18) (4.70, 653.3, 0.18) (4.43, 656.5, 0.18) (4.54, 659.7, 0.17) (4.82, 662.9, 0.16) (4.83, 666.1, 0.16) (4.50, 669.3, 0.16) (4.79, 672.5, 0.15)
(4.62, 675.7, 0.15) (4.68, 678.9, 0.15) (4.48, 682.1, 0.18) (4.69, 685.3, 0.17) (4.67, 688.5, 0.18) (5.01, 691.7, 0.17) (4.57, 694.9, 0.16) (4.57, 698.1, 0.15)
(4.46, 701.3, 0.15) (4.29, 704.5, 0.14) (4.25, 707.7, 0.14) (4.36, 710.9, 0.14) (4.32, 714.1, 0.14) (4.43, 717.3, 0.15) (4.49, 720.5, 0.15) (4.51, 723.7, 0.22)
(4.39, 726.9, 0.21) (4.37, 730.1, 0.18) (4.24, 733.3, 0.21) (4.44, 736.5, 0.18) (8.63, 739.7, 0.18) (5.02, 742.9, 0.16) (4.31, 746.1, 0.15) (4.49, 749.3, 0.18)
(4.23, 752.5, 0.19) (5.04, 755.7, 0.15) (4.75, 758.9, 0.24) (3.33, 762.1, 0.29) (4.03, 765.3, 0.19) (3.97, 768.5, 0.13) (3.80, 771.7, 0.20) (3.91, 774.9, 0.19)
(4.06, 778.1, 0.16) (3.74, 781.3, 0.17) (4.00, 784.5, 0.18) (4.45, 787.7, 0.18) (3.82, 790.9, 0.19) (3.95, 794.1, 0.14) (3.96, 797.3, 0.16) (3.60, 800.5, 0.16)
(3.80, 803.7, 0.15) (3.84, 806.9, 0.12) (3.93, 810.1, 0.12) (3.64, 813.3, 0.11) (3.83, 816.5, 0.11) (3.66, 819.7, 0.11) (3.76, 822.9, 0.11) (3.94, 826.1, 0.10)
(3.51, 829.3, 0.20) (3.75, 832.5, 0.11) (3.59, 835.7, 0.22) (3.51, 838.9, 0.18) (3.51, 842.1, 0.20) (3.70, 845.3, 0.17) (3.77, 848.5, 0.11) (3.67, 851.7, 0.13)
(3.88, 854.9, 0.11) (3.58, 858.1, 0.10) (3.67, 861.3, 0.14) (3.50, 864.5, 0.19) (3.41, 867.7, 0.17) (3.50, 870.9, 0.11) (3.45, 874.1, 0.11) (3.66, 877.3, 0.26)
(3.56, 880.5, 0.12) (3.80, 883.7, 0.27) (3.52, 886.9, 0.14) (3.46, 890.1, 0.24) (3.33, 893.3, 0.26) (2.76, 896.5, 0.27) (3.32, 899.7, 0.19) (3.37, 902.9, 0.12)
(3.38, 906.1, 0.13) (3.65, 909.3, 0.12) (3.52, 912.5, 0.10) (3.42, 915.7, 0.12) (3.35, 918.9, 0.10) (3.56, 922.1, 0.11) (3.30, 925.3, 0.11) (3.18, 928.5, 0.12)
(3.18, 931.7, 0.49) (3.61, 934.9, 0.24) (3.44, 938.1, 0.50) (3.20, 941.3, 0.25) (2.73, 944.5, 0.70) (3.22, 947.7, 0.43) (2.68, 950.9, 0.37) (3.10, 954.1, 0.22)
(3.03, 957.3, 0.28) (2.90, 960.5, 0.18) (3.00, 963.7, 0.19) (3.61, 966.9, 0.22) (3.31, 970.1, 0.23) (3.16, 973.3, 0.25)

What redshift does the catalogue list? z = 0.127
